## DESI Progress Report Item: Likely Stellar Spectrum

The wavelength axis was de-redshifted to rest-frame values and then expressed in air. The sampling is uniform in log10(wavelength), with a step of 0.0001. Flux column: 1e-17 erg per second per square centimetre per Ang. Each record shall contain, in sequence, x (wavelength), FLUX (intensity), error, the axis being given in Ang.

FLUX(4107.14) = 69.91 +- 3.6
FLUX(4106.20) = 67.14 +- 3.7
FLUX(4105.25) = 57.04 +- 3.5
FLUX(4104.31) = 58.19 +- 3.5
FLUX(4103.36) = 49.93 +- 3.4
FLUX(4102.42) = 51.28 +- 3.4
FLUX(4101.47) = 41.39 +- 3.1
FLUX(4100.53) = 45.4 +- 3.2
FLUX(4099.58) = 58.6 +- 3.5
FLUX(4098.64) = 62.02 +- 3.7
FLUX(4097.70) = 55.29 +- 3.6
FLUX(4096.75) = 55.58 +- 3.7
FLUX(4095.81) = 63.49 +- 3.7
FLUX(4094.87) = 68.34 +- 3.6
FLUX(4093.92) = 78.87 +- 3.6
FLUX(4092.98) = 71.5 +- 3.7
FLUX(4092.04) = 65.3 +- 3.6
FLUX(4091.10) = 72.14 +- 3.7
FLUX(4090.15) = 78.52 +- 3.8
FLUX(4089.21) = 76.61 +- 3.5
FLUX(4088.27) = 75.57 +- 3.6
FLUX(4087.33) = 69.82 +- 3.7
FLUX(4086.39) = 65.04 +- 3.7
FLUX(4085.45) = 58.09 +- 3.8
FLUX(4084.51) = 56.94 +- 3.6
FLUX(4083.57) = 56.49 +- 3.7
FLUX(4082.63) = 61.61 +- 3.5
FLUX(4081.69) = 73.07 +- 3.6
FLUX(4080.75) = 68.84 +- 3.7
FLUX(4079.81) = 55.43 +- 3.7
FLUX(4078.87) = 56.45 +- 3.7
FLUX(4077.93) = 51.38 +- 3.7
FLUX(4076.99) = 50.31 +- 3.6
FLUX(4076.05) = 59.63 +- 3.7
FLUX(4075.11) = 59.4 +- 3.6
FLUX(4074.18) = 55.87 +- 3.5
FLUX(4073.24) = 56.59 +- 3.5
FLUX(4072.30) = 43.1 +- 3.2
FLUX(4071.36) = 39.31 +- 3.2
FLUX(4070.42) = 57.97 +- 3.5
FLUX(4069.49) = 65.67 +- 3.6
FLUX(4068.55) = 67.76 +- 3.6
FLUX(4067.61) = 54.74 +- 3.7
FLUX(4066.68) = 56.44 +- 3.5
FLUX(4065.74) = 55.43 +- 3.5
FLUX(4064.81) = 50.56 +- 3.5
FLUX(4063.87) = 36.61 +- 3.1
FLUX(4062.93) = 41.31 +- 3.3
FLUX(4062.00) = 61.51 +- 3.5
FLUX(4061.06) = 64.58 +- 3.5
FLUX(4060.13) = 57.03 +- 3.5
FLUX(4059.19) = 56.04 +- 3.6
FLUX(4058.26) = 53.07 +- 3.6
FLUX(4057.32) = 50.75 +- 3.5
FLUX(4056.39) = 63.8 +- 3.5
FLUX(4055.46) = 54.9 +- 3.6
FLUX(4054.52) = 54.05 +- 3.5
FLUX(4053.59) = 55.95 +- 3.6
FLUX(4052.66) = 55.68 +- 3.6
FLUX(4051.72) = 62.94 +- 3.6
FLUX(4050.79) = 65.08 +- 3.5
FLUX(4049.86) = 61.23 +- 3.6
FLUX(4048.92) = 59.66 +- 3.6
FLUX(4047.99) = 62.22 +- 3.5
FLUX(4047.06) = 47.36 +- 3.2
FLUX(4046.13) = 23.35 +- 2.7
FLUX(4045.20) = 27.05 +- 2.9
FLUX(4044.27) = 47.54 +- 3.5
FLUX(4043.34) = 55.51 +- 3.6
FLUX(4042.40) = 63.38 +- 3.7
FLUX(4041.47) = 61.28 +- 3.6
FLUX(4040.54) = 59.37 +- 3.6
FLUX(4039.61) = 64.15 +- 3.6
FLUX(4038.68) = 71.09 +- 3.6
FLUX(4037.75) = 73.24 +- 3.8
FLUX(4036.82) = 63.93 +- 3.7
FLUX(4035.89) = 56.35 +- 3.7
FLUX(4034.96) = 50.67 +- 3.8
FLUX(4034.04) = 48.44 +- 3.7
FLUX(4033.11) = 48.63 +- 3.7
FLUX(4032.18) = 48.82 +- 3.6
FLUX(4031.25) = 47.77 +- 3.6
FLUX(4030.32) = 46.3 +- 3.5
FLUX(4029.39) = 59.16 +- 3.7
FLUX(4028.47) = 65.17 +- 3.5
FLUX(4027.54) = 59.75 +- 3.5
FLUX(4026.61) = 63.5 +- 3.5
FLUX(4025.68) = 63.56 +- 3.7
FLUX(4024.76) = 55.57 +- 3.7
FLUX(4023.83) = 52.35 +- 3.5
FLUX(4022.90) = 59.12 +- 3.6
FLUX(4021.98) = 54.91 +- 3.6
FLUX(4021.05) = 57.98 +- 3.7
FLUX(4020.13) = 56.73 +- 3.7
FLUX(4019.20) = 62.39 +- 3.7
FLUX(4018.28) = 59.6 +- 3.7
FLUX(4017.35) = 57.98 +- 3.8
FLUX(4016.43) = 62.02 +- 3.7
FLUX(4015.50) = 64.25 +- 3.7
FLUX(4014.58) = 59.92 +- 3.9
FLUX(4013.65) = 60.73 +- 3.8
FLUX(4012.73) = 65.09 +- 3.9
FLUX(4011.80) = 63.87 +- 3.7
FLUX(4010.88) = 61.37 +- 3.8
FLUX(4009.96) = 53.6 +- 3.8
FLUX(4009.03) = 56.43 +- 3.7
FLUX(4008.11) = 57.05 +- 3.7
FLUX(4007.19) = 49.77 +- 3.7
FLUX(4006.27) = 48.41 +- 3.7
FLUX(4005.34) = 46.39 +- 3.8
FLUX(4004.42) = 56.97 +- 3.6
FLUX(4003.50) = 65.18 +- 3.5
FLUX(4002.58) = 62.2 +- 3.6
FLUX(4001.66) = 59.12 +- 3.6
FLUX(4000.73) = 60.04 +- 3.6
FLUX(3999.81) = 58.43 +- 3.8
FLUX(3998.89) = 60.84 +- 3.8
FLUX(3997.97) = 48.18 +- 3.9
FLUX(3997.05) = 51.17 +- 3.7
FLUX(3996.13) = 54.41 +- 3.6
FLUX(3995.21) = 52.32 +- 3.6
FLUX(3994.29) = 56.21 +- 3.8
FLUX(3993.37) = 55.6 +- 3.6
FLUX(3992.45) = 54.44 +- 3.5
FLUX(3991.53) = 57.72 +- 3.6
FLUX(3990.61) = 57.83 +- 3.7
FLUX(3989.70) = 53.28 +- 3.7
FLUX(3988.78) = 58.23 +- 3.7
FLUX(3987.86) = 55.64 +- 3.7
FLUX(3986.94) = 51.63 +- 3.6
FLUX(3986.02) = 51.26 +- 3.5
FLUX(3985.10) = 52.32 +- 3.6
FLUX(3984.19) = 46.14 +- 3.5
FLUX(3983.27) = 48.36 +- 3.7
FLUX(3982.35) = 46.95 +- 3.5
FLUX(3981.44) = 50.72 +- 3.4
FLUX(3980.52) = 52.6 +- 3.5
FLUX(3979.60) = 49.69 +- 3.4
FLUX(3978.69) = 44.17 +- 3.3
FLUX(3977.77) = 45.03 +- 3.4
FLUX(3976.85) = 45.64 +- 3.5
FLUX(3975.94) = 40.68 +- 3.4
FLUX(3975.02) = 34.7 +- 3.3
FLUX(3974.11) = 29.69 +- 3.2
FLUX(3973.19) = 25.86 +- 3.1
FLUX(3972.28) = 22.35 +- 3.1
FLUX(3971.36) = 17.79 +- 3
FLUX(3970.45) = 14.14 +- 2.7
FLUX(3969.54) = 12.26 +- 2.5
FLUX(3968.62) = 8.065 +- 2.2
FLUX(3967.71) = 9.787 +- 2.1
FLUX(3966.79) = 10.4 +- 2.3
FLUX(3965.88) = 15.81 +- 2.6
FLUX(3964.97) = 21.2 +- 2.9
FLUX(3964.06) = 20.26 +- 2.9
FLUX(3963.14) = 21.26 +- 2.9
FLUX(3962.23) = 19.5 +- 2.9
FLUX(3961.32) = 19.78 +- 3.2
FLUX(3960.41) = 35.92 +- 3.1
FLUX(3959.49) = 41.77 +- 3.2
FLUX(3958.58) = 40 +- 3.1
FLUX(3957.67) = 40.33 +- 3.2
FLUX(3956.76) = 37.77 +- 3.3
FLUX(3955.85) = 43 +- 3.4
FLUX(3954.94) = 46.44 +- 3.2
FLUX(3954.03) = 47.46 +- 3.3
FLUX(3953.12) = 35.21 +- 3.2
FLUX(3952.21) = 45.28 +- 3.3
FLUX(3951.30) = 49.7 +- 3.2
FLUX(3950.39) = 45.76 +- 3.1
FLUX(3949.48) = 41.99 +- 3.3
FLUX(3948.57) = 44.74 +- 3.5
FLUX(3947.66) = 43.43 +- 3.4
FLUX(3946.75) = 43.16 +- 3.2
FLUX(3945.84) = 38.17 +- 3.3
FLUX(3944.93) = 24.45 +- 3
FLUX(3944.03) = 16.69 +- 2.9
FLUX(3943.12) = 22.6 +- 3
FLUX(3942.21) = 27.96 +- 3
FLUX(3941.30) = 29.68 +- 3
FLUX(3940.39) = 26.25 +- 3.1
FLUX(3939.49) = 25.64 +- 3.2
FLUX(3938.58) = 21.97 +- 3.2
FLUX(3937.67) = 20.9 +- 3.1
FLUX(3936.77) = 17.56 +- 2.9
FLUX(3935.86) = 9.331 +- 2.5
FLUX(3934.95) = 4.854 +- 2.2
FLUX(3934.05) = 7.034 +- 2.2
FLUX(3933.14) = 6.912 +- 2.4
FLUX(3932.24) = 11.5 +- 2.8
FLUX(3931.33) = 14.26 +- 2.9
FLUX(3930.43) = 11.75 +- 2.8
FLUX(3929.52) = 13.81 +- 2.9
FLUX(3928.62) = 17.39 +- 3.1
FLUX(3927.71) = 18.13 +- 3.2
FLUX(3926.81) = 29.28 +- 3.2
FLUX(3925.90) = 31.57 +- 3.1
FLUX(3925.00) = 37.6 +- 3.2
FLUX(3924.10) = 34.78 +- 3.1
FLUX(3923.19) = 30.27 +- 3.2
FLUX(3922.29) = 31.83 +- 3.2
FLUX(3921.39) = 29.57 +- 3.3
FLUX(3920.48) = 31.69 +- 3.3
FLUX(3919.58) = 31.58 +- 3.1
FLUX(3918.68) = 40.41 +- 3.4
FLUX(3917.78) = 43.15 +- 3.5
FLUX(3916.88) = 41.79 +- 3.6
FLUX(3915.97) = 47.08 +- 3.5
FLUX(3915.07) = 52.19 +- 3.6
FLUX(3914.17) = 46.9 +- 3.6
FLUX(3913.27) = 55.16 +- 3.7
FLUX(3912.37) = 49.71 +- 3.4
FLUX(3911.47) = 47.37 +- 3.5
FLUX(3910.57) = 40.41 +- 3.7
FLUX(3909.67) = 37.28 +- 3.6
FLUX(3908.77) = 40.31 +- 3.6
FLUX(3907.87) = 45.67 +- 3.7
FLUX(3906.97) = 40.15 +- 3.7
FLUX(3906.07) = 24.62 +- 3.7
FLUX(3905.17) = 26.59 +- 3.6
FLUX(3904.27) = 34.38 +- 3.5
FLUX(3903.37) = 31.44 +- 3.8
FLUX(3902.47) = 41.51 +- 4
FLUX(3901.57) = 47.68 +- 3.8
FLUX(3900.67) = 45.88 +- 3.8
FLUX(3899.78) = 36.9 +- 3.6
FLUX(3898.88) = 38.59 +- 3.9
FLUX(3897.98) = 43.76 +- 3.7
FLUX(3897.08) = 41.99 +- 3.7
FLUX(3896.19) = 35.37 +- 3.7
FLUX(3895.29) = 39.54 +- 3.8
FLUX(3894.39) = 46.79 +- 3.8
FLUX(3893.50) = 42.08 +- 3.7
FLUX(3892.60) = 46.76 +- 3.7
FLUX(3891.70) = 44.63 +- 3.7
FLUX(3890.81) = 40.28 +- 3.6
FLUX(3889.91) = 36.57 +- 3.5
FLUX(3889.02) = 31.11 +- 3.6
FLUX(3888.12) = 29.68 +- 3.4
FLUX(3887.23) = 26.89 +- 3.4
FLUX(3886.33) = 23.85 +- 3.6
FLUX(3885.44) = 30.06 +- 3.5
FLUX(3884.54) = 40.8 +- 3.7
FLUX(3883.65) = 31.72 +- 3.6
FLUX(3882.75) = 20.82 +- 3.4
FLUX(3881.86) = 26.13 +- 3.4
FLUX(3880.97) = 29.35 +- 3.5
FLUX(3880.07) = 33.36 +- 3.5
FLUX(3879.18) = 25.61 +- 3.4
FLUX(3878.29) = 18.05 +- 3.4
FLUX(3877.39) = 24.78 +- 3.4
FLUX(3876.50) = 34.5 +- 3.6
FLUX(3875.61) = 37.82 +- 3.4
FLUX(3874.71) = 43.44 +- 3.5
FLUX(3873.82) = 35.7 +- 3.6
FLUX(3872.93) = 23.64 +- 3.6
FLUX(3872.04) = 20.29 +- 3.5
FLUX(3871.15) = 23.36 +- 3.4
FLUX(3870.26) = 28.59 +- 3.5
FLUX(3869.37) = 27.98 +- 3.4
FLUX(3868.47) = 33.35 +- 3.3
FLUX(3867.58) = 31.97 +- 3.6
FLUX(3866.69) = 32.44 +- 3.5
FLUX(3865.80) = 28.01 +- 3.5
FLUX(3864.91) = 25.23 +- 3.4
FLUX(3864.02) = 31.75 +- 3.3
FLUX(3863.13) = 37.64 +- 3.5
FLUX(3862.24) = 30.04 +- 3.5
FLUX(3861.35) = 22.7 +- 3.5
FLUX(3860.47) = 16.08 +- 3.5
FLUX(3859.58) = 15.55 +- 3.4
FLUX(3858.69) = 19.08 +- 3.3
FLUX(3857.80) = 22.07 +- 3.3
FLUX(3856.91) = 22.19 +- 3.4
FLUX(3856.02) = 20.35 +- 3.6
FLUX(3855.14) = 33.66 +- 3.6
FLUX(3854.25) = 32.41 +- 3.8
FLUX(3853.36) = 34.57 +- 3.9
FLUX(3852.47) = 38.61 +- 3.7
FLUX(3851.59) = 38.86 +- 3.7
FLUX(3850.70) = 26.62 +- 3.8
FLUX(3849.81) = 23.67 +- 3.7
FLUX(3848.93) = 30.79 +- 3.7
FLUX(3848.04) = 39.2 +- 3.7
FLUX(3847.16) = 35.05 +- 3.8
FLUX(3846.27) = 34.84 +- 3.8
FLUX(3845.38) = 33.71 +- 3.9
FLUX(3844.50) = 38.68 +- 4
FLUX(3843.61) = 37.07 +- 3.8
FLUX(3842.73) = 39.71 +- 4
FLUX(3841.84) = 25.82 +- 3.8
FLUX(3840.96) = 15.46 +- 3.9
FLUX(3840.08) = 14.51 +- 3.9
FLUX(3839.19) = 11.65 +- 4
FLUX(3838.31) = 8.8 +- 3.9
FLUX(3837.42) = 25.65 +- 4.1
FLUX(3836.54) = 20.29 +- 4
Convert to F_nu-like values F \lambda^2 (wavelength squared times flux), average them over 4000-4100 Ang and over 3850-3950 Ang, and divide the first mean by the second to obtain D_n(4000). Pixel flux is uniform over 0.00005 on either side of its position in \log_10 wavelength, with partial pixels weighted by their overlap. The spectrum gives 2.00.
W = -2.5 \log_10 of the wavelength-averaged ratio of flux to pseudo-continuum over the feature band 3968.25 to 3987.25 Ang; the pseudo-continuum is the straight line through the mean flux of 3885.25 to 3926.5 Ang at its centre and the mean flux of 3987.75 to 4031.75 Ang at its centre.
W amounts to 0.35 mag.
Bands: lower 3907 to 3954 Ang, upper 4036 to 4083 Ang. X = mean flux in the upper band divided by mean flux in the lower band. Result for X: 1.77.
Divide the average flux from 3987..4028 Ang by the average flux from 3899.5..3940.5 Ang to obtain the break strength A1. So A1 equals 1.85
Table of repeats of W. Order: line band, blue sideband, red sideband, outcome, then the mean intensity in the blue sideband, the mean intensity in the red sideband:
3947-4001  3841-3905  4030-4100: 0.13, 32.2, 58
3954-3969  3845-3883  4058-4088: 0.44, 29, 56.9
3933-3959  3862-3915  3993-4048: 0.38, 35.2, 56.3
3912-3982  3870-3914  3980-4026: 0.43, 35.7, 56.1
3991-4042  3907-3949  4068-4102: -0.21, 30.4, 61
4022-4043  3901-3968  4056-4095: -0.14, 31.5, 59.9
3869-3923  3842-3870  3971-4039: 0.01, 30.1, 53.6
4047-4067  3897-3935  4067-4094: 0.04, 33.6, 61.9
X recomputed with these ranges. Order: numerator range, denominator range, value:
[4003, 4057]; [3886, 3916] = 1.42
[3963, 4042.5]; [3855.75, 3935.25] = 1.58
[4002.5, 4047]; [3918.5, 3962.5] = 1.93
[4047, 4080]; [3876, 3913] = 1.54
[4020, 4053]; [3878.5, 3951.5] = 1.71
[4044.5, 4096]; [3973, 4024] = 1.08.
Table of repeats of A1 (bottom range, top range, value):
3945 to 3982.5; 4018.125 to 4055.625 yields 1.66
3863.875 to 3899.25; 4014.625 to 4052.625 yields 1.74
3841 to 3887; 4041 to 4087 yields 1.88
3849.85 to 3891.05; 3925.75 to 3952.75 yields 0.88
